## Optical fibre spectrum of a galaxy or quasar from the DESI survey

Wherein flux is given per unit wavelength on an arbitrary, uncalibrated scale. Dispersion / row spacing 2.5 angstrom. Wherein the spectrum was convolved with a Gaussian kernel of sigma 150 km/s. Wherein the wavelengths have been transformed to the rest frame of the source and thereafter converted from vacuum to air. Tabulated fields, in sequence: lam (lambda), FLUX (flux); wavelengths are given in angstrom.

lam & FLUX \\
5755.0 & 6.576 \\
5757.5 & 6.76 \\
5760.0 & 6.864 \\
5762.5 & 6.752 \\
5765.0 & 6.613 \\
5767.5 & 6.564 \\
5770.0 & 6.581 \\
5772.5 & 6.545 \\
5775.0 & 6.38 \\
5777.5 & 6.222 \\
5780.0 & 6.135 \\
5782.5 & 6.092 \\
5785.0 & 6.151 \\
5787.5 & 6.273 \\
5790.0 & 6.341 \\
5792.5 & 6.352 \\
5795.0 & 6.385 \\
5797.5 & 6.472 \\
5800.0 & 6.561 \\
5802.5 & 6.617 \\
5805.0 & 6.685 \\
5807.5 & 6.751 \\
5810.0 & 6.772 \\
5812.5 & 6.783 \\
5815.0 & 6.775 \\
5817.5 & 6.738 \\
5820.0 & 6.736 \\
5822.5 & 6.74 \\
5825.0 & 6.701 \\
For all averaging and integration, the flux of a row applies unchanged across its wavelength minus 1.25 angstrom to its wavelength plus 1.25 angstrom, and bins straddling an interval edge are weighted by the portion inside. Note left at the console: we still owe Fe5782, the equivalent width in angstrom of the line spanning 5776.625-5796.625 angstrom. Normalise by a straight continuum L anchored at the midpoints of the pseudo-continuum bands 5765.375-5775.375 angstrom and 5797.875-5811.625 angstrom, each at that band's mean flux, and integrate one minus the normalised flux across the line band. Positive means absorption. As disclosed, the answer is 1.1 angstrom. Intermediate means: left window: 6.54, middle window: 6.25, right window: 6.67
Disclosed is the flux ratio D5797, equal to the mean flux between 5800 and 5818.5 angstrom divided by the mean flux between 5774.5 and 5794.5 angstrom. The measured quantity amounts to 1.1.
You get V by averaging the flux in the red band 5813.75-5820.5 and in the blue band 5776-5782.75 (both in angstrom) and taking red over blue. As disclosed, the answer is 1.09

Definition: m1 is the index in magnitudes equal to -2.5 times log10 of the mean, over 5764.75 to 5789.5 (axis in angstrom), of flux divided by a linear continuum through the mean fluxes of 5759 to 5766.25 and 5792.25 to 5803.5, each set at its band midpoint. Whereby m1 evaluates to 0.049 mag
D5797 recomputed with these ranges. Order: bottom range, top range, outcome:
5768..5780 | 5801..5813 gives 1.05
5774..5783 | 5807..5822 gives 1.09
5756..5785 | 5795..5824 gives 1.03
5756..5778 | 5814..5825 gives 1.02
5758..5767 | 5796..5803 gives 0.97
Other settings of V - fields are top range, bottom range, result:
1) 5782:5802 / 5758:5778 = 0.96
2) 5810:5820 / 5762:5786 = 1.06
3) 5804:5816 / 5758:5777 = 1.02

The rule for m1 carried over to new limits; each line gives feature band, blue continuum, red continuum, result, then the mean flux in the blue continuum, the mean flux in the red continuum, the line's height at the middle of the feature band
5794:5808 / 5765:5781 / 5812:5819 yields 0.01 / 6.43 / 6.76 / 6.65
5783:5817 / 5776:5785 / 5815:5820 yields -0.01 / 6.16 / 6.75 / 6.47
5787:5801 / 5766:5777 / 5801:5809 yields 0.04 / 6.5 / 6.68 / 6.62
